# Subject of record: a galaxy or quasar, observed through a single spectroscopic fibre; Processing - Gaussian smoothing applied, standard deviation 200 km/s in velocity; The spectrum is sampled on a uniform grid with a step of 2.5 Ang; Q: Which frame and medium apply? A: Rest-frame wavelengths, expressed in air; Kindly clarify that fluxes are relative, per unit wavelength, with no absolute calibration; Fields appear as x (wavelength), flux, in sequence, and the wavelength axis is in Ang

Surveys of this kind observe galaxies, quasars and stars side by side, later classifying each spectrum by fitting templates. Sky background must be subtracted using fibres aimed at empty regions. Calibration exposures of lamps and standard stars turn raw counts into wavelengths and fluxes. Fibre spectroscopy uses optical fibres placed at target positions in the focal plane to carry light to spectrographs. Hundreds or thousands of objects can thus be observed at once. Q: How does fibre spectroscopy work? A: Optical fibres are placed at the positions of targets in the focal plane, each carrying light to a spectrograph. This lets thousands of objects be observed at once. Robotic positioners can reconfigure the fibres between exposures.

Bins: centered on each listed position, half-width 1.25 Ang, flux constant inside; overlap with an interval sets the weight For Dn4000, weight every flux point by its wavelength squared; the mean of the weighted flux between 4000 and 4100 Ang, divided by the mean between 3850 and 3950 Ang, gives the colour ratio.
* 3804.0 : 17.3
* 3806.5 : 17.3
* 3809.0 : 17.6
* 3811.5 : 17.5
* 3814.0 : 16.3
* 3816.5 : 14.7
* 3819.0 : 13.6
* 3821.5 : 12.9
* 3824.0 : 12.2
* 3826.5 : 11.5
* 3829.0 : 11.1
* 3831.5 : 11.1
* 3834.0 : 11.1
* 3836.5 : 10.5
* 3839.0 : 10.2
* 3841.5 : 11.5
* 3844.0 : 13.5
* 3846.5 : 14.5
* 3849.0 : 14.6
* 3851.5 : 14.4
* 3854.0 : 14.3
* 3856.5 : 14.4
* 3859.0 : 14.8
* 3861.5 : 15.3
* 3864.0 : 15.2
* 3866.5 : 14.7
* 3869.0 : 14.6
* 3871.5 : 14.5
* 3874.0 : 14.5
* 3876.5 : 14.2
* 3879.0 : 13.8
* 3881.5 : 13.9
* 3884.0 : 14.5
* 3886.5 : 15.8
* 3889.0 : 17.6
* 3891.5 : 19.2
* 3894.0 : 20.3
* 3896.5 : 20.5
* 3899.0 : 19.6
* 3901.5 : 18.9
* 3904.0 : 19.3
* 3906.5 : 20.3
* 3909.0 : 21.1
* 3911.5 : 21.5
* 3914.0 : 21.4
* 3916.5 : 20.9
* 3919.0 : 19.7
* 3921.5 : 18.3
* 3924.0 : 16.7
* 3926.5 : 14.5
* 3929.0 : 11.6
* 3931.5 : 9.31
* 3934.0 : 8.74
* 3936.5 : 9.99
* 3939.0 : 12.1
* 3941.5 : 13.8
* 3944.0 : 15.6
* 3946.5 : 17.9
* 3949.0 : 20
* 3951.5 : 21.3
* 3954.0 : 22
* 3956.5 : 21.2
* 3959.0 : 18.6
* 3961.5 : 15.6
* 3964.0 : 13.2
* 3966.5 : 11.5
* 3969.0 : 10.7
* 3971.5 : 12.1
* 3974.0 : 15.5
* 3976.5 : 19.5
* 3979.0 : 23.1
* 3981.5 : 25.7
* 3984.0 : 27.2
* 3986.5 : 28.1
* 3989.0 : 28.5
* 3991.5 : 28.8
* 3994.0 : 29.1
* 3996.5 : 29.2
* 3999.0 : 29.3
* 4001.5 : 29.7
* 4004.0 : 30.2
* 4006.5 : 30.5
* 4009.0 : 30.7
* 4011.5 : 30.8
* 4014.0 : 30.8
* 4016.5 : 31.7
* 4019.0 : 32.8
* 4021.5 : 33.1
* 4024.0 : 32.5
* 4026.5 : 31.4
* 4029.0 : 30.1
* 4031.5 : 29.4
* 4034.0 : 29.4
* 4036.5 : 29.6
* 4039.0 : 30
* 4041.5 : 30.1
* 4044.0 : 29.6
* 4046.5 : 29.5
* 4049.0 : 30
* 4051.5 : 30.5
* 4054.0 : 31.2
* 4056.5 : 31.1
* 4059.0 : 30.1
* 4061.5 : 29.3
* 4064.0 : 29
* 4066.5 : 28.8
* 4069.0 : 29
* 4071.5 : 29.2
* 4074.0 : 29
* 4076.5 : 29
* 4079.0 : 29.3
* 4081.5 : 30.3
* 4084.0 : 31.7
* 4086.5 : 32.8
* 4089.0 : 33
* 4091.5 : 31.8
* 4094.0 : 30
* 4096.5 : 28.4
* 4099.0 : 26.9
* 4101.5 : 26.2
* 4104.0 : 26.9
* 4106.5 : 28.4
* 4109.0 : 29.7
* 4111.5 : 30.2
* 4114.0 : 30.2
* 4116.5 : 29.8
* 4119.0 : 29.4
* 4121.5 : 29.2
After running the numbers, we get 2.02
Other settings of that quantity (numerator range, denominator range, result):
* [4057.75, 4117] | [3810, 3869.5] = 2.47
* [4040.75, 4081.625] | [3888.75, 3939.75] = 1.85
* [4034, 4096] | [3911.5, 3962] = 1.94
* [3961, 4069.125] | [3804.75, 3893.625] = 2.08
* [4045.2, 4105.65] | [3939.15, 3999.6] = 1.53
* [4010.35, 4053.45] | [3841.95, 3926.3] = 1.96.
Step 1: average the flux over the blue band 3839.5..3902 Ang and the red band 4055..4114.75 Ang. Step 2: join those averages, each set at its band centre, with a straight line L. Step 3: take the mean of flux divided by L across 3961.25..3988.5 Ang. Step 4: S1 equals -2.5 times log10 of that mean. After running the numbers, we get 0.20 mag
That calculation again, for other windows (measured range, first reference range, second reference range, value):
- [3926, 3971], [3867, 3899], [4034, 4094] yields 0.39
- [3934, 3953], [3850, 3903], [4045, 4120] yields 0.31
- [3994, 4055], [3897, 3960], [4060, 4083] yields -0.20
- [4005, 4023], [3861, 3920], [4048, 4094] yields -0.20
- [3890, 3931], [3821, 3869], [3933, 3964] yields -0.24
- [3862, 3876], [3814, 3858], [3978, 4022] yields 0.10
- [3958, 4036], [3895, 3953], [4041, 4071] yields -0.06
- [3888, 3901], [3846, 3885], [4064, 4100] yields -0.17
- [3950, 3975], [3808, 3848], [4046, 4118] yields 0.32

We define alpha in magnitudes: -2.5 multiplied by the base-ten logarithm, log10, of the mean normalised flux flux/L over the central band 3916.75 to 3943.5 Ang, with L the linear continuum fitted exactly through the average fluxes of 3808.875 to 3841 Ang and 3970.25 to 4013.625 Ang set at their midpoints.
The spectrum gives 0.47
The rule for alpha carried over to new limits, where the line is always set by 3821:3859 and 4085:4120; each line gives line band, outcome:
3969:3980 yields 0.27 mag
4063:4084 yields -0.06 mag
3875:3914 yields -0.12 mag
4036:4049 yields -0.16 mag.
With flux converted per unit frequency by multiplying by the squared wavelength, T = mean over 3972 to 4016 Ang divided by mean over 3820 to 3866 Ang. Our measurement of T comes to 2.27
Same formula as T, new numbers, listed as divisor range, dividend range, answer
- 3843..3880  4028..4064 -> 2.27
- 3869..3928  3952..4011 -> 1.36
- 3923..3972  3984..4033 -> 2.10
